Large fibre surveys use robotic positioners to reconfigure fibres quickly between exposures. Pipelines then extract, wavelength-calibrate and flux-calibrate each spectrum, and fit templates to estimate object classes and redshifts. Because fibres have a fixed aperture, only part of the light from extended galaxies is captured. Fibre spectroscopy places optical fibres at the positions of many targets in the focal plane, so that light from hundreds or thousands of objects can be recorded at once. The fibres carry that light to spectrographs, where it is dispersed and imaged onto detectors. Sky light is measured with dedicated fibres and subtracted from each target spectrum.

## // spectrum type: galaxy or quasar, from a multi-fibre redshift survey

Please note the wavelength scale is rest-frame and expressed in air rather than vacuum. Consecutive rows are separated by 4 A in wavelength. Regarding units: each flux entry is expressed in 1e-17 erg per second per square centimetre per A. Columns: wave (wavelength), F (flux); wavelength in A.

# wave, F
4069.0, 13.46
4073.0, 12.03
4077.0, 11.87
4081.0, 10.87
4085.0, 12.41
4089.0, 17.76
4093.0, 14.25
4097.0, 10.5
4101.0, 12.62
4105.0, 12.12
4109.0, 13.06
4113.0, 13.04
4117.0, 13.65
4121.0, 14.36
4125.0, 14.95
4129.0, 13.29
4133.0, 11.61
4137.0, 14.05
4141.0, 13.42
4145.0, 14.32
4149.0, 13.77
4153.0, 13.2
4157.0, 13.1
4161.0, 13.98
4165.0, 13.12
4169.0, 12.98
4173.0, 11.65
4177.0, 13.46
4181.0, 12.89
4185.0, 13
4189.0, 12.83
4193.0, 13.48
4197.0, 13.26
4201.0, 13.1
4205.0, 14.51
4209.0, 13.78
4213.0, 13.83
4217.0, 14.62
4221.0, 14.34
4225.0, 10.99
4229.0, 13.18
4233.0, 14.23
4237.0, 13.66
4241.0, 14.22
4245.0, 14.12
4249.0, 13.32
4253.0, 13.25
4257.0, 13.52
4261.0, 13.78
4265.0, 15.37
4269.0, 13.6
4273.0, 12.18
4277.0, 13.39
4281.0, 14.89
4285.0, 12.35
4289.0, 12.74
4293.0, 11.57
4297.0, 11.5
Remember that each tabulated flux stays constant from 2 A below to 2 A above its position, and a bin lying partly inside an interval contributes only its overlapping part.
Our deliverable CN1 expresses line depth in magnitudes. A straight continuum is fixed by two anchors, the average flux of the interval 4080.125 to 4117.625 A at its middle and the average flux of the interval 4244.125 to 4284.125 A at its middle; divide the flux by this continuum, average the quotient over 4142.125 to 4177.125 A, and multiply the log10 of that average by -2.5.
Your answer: 0.00 mag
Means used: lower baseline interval 13.1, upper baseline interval 13.7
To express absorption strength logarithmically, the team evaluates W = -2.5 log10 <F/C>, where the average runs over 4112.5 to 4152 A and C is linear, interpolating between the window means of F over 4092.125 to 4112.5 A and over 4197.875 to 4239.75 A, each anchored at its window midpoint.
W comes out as -0.07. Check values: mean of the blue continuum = 12.5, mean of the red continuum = 13.6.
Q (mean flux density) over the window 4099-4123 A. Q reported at 13.1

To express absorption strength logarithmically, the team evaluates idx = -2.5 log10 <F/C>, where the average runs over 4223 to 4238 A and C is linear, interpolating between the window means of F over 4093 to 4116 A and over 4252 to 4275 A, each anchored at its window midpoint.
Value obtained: 0.04 mag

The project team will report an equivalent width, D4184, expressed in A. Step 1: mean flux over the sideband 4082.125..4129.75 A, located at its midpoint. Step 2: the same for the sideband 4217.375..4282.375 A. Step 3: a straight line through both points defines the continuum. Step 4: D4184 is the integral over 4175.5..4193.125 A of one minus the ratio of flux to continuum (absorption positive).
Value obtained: 0.61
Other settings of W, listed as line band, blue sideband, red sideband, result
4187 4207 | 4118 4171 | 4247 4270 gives 0.02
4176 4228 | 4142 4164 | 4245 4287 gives 0.02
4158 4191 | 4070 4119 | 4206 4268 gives 0.03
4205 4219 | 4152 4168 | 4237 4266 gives -0.04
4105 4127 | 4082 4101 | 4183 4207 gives -0.02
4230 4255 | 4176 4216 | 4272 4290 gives -0.04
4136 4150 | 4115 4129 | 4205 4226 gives 0.01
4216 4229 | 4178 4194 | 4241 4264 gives 0.02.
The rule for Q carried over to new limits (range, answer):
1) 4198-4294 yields 13.5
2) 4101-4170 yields 13.4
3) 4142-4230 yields 13.3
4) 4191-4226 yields 13.6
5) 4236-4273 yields 13.8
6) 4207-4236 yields 13.6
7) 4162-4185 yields 12.9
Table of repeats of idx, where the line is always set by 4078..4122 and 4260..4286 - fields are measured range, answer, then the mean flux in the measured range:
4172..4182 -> 0.05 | 12.7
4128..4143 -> 0.01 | 13.1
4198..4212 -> -0.02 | 13.8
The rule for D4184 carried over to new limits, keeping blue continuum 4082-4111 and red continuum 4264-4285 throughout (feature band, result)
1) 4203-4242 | -0.6 A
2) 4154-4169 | 0.0 A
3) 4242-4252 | -0.1 A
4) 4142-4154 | -0.4 A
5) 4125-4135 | 0.2 A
